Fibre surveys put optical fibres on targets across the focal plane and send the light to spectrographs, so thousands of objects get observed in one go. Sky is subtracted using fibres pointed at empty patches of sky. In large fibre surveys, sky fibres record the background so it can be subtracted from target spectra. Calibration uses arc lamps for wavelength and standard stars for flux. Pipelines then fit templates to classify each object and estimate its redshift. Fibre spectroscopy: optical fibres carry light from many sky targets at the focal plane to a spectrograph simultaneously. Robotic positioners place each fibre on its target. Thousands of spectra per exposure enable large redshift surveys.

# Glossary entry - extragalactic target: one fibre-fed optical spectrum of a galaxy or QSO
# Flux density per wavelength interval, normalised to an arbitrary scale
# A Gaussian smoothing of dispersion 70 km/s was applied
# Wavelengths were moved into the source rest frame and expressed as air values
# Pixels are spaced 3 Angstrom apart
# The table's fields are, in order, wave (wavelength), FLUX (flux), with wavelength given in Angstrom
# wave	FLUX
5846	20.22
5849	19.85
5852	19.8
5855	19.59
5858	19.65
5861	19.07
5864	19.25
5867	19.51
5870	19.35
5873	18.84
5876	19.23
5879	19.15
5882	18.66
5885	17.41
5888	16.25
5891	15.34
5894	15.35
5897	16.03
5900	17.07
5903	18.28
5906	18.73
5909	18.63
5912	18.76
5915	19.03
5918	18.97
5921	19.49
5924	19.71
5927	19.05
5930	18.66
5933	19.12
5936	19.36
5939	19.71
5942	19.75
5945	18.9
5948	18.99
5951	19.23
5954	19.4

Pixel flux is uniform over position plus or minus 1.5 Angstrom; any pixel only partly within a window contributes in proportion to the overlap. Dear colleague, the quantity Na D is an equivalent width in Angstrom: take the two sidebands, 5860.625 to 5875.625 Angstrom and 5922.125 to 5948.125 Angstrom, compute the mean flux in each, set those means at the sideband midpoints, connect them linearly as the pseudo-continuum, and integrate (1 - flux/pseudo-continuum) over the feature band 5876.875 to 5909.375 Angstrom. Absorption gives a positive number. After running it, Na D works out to 3.2 Angstrom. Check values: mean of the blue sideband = 19.2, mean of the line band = 17.3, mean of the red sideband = 19.3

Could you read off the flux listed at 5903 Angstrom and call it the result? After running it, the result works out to 18.28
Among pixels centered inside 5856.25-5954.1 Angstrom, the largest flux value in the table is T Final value 19.75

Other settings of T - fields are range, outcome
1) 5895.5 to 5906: 18.73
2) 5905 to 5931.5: 19.71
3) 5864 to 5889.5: 19.51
